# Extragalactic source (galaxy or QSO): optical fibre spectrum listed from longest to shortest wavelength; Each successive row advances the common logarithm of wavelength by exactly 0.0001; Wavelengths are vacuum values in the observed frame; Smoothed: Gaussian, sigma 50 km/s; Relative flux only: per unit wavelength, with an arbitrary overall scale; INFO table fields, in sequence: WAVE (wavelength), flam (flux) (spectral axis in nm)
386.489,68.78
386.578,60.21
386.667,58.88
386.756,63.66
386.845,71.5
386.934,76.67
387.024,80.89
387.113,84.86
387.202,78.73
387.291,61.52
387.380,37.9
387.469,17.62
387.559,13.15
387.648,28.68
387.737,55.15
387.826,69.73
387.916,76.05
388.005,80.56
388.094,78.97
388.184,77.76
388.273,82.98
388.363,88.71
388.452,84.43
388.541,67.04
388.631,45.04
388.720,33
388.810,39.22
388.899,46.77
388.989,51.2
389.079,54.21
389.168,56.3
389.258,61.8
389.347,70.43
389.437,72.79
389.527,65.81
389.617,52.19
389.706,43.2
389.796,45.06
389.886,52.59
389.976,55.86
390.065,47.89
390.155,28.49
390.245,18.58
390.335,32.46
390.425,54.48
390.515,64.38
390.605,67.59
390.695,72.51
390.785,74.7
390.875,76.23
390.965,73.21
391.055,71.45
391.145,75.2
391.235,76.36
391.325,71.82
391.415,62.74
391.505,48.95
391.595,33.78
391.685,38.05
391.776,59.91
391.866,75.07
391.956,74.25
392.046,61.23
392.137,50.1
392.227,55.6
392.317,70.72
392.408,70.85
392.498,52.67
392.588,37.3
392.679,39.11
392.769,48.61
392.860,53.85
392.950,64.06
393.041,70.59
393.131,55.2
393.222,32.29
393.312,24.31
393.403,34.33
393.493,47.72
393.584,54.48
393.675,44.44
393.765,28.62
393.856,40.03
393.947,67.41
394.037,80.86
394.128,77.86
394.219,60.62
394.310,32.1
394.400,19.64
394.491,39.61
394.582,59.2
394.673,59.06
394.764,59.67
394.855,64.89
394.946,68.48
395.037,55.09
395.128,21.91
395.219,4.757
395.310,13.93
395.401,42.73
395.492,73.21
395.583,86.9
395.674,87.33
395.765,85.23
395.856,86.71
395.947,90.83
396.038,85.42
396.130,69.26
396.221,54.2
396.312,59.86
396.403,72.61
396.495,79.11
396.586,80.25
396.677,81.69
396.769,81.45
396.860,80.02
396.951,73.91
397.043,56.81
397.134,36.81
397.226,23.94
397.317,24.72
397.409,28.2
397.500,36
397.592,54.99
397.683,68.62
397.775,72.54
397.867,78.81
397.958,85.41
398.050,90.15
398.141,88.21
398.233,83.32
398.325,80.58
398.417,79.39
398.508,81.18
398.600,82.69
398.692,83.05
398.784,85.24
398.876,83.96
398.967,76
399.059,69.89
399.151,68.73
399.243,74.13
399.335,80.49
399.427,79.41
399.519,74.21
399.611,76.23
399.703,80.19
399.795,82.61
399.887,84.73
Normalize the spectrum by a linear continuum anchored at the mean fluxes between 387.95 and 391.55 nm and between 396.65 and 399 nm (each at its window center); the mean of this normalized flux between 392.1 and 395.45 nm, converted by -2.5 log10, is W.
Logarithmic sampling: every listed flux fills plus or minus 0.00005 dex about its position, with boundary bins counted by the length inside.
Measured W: 0.31 mag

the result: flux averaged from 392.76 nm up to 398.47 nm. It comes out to 59.5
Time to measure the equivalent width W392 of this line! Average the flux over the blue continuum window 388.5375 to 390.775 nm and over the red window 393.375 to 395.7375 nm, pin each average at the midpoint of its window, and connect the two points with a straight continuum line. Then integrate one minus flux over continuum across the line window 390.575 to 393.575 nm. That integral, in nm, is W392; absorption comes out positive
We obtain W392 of -0.370 nm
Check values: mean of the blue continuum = 52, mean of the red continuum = 51.4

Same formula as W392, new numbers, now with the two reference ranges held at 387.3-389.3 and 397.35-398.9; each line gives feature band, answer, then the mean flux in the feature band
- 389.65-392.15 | 0.158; 57.4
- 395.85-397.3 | 0.055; 68.2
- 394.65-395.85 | 0.213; 56.6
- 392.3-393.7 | 0.326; 49.7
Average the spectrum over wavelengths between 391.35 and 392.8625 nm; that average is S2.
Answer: 55.1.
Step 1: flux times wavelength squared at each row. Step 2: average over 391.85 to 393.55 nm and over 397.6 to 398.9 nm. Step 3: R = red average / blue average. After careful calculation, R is 1.56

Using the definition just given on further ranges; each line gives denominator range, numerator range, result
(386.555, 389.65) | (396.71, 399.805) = 1.21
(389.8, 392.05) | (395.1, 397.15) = 1.16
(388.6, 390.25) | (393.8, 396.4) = 1.21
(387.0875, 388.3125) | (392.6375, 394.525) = 0.83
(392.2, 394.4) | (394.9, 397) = 1.32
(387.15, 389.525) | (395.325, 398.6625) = 1.23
